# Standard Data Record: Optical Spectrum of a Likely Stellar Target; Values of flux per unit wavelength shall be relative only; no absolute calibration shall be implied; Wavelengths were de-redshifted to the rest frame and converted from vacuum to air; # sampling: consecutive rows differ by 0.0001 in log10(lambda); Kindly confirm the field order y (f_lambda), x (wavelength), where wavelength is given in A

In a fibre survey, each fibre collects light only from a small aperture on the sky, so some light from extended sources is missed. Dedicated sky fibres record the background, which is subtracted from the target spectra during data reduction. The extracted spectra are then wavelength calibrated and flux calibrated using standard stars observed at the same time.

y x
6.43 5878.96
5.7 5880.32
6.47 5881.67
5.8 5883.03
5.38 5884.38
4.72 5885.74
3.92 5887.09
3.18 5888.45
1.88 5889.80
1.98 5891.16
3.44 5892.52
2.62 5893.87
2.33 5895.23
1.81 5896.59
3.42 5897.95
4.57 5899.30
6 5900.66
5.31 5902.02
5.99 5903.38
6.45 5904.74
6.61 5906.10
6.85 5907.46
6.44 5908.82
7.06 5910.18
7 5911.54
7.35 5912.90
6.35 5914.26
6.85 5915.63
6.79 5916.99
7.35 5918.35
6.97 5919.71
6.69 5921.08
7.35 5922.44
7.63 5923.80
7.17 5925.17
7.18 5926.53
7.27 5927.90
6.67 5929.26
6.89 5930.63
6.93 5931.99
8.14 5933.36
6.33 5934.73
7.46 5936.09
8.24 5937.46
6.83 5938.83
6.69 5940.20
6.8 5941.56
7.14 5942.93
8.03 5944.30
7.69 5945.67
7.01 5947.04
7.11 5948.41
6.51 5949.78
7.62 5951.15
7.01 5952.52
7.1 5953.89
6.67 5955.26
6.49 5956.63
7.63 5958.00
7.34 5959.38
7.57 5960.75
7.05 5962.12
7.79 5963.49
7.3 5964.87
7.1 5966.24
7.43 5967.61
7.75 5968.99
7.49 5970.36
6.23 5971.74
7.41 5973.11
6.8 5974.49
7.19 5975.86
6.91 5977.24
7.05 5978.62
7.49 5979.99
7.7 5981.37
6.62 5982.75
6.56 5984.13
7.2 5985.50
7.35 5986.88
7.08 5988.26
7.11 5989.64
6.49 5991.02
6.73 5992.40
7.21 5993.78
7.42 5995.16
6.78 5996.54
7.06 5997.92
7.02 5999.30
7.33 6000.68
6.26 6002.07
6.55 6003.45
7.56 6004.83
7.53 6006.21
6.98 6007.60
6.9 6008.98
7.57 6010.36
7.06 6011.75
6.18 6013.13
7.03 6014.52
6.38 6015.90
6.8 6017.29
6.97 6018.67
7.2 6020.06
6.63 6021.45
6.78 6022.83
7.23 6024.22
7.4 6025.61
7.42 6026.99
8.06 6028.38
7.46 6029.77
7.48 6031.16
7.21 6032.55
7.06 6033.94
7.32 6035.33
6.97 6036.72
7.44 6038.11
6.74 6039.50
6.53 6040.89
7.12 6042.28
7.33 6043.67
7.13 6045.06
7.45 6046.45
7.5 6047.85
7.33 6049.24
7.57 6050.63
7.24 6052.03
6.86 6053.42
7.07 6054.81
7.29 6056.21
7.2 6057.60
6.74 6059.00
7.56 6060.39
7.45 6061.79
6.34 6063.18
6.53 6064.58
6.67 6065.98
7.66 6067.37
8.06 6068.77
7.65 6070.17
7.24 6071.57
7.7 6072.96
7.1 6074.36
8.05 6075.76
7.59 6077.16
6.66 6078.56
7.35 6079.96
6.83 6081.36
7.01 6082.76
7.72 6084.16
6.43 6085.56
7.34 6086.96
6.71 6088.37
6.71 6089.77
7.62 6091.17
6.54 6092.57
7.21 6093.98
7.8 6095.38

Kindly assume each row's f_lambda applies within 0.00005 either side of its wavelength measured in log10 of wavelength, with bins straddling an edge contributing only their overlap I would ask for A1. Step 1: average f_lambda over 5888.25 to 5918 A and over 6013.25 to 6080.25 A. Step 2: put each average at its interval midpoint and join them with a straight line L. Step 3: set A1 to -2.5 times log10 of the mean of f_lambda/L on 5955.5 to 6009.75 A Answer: -0.14 mag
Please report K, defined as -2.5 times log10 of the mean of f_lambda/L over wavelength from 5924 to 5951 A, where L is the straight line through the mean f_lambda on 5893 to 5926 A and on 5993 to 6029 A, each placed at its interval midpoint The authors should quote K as -0.15 mag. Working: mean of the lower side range 5.95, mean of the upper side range 7.05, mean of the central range 7.18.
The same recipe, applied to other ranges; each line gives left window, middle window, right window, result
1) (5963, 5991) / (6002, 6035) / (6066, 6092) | 0.018 mag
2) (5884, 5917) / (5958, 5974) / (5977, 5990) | -0.104 mag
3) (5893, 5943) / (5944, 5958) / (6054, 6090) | -0.095 mag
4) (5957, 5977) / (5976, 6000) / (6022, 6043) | 0.031 mag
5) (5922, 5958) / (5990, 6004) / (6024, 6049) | 0.051 mag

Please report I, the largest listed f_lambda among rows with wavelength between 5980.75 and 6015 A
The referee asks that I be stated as 7.7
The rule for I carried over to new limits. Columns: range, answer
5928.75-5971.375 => 8.24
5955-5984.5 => 7.79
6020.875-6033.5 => 8.06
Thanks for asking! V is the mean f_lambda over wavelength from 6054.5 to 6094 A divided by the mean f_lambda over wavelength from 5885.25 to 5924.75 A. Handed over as 1.34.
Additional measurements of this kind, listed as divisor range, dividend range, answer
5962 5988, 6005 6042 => 0.99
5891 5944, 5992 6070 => 1.14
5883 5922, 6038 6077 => 1.39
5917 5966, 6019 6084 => 1.01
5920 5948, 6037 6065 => 0.99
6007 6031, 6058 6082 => 1.02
